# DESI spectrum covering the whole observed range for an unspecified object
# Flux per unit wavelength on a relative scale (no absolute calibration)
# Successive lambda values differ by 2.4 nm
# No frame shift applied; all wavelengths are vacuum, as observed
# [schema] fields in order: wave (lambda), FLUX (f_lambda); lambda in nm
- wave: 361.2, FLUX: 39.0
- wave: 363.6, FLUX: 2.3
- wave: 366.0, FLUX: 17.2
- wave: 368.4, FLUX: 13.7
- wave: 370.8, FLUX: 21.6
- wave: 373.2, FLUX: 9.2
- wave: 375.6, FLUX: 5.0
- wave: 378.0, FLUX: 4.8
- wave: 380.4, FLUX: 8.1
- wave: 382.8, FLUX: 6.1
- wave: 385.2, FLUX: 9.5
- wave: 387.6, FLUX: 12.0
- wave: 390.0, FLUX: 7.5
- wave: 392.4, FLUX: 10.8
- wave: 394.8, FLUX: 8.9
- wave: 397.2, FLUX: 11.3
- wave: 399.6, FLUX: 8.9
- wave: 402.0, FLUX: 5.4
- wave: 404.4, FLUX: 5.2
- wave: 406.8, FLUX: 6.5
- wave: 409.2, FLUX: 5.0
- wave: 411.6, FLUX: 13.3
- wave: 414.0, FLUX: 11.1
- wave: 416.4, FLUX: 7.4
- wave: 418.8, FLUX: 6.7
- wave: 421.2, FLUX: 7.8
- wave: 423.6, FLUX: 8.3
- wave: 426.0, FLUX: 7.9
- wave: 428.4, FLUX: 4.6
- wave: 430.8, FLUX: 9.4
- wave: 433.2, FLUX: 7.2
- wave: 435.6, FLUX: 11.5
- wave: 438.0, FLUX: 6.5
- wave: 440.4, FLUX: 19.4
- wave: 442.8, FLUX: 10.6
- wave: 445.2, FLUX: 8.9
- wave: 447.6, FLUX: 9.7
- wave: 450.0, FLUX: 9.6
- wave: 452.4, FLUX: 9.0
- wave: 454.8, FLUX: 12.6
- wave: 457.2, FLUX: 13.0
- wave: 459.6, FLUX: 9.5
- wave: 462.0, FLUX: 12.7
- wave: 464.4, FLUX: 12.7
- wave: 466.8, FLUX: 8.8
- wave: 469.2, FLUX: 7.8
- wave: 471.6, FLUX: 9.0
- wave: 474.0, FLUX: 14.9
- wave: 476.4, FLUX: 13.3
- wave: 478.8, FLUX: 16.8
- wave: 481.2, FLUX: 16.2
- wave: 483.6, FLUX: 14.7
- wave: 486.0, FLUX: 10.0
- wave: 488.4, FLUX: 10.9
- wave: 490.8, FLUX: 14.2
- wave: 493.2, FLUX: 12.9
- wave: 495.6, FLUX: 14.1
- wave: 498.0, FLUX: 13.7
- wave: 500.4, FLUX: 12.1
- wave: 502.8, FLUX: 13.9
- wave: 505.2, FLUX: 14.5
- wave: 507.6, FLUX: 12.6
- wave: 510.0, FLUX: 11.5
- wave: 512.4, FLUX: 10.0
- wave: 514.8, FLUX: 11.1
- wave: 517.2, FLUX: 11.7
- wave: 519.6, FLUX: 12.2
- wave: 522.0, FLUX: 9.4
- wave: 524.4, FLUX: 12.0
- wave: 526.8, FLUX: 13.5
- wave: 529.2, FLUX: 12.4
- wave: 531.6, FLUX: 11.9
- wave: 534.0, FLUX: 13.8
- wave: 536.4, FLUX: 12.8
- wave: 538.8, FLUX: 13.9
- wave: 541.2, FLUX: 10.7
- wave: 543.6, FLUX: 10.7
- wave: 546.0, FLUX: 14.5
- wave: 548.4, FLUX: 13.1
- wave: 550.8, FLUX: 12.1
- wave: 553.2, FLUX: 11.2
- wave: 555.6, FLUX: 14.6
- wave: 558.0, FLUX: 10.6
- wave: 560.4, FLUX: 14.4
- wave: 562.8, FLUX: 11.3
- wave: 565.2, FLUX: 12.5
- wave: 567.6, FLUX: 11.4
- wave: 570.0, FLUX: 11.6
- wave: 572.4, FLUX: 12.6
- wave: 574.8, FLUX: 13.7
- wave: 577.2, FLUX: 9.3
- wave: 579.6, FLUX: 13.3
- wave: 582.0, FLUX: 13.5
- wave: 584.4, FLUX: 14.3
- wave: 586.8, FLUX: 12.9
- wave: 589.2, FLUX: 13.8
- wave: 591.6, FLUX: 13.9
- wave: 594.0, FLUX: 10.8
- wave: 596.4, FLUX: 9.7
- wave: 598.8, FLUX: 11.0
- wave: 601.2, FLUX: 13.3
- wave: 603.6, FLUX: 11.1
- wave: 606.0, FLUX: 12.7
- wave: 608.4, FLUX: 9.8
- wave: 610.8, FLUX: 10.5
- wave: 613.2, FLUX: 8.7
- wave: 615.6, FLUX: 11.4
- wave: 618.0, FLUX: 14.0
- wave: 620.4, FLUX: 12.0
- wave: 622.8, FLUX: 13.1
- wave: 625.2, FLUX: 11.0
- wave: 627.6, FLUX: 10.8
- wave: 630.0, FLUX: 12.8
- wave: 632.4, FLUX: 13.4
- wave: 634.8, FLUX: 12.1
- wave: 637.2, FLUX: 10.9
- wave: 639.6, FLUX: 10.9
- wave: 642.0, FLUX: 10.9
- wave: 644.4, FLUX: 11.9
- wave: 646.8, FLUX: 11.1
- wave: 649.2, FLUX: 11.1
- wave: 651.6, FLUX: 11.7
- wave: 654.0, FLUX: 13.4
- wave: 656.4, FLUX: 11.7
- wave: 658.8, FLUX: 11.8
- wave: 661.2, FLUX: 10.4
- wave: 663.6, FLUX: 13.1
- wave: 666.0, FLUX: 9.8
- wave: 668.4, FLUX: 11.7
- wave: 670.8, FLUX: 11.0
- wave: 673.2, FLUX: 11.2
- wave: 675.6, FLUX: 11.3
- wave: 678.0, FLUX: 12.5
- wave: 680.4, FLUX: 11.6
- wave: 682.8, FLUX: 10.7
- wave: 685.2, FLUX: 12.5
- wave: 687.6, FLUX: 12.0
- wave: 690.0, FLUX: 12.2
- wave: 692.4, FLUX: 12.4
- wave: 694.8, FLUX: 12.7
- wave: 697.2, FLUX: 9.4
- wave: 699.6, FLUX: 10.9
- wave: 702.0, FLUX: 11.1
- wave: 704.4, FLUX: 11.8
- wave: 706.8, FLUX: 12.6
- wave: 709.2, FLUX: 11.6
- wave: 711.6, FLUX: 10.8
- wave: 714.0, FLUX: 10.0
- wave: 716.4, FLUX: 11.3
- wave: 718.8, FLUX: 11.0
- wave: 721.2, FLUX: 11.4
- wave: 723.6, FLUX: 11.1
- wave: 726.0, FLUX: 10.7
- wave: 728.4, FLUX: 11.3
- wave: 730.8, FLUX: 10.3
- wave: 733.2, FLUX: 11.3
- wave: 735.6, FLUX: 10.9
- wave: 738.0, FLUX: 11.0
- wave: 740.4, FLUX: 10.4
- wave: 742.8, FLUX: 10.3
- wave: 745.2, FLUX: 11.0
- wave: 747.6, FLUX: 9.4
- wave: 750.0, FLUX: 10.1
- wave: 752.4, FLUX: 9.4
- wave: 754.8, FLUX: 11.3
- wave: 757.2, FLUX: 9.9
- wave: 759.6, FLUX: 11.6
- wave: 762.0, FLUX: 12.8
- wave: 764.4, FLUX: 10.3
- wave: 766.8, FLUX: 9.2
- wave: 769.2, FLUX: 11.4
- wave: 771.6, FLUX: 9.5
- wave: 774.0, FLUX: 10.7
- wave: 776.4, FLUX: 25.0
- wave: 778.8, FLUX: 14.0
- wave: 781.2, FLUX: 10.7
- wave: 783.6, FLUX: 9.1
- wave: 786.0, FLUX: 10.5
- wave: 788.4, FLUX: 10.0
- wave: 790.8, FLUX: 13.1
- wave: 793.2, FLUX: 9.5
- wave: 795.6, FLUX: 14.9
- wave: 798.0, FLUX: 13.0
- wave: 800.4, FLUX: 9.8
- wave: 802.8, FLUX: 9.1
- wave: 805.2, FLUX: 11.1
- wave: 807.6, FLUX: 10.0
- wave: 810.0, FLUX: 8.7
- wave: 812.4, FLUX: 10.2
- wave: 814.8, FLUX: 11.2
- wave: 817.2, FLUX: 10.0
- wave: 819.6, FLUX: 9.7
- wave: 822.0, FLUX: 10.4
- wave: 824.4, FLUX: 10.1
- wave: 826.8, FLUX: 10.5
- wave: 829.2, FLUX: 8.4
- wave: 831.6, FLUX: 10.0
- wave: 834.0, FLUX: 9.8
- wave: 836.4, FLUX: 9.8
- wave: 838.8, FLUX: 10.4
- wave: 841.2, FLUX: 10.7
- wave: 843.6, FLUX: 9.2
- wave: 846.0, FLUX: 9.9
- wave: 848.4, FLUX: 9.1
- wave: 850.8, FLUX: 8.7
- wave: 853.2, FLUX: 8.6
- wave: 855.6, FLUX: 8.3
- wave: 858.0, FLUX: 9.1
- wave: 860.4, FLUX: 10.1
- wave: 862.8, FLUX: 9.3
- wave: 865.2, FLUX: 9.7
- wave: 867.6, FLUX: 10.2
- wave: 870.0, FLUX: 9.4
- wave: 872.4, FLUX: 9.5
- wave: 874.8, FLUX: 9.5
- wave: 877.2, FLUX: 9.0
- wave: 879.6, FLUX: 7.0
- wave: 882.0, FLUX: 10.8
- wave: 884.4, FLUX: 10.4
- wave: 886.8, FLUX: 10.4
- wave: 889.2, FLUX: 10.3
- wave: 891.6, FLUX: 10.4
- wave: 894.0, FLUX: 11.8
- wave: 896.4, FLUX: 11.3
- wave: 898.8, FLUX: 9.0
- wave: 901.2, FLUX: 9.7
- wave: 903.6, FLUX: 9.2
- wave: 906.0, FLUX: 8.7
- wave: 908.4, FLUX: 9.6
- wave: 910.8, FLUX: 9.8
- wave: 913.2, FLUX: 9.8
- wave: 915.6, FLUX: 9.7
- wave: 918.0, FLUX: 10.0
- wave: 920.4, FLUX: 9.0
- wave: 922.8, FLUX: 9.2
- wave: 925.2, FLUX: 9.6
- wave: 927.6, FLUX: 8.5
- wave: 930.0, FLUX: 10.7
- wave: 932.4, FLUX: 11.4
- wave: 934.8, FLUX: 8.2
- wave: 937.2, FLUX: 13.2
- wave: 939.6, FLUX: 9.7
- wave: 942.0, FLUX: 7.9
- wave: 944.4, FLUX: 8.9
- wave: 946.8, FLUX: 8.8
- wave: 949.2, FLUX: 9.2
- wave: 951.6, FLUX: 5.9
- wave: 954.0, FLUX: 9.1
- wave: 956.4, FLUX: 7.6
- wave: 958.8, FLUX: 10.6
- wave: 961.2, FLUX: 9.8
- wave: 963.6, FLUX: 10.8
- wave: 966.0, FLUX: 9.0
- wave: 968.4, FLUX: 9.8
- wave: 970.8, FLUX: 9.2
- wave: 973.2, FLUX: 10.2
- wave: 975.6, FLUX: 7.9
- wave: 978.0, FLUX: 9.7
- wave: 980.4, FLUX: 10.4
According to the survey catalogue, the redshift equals 0.183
